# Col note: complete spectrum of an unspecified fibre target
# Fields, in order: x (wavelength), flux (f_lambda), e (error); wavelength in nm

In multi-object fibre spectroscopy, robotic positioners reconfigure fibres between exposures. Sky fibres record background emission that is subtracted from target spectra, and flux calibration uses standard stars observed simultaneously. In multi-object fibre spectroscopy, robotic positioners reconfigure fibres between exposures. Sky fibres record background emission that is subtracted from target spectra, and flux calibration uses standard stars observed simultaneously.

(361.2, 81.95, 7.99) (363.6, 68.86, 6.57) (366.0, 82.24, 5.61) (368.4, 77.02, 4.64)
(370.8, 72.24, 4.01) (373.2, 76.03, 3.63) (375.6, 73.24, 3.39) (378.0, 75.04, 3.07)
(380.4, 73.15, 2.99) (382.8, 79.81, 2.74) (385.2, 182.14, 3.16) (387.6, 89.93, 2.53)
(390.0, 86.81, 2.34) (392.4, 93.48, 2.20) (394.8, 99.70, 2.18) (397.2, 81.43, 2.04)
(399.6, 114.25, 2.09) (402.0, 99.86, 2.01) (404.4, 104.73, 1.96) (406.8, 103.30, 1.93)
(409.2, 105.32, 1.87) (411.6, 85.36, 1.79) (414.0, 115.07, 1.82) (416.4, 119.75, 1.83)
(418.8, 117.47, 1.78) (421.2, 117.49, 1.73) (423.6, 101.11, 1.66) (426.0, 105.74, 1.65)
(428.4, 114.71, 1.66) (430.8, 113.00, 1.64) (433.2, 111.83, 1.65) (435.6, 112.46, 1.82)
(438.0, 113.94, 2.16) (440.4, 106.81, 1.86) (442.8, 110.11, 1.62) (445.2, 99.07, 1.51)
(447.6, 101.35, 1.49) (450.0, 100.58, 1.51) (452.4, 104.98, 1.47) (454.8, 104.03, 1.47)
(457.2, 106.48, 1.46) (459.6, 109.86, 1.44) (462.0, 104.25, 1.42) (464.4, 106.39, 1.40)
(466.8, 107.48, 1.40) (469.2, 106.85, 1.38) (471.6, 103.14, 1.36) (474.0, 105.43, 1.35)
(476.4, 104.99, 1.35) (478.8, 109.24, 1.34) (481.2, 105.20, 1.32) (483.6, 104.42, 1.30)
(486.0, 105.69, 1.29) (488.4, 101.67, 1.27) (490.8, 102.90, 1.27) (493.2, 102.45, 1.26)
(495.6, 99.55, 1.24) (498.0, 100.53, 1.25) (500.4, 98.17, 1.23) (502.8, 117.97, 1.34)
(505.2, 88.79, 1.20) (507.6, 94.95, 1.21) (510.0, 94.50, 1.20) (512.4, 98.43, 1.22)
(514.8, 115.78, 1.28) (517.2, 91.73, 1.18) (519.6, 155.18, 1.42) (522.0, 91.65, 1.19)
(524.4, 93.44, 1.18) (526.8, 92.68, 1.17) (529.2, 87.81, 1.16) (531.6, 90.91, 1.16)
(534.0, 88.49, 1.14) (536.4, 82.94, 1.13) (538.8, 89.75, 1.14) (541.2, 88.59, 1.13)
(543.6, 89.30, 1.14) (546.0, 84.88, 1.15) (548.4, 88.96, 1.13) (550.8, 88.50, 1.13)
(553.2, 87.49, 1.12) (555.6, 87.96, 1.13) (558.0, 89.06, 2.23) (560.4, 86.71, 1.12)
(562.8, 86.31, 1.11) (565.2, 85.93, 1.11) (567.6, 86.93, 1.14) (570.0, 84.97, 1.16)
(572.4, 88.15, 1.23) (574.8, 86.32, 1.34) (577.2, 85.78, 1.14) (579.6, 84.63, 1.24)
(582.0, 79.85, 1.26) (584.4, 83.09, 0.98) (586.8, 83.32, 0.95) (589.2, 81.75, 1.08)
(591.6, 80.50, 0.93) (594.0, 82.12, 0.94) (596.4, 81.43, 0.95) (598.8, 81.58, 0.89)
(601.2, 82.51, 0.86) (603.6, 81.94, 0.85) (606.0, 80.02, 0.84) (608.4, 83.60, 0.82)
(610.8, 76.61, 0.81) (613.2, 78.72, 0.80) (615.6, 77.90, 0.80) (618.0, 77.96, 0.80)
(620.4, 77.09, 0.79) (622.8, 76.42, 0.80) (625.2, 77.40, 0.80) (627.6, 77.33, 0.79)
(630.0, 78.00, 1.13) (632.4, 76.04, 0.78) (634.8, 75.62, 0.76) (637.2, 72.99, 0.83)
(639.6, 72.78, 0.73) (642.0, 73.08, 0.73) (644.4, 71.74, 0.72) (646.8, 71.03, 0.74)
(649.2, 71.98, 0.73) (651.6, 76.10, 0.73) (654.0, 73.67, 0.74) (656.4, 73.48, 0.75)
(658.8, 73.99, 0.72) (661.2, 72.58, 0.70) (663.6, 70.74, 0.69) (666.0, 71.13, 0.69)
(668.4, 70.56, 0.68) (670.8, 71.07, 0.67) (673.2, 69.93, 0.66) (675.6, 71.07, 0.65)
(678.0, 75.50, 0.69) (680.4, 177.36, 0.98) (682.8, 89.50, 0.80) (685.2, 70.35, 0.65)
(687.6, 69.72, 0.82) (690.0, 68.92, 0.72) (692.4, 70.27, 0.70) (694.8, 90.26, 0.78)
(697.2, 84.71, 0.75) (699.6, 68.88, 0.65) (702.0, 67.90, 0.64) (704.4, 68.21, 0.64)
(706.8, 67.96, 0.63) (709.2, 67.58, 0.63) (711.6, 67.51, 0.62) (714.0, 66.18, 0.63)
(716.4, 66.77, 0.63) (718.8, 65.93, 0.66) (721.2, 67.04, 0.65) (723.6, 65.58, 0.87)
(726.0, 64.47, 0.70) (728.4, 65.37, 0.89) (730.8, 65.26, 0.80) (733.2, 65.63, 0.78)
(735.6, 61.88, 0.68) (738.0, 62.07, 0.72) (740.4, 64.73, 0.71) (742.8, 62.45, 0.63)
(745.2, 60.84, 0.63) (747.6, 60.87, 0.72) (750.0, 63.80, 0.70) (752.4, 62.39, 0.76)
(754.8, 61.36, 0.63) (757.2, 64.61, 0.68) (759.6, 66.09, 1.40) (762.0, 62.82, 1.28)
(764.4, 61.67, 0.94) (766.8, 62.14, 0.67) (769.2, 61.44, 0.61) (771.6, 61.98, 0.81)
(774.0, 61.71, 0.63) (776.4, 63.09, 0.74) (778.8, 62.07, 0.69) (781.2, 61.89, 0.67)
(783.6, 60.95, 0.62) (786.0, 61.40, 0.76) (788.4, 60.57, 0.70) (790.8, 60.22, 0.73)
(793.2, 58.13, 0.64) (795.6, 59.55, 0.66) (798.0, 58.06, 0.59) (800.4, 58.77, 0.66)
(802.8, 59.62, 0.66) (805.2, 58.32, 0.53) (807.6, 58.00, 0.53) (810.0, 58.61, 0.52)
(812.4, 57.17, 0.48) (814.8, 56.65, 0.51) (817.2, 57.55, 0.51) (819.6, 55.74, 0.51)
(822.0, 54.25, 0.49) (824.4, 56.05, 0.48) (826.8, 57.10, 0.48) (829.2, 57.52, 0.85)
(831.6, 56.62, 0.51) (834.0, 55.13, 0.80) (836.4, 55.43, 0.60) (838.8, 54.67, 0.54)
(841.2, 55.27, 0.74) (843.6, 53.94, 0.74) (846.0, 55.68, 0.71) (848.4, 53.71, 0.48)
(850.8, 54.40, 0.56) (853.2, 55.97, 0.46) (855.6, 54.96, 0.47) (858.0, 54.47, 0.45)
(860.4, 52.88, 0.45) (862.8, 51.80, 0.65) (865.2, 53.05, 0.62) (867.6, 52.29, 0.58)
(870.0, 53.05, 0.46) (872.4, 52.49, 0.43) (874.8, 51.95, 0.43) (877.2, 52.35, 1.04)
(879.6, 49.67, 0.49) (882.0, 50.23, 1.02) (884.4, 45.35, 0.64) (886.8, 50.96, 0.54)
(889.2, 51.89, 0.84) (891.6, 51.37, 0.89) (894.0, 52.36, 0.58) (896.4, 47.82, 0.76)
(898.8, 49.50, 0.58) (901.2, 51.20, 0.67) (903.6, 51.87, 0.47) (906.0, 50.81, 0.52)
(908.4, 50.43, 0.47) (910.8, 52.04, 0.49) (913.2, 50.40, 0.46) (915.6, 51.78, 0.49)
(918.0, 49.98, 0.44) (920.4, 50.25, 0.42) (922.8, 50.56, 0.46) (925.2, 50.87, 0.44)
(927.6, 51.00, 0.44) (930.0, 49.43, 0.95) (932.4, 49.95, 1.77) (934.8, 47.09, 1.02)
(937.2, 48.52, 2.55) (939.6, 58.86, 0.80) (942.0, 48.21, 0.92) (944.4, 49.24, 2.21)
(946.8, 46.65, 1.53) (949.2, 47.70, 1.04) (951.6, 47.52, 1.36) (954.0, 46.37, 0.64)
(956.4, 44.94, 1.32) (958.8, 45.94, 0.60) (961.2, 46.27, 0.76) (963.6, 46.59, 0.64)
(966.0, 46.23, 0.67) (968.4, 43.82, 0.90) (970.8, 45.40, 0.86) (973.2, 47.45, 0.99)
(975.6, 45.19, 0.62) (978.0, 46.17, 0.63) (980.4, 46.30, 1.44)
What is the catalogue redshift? 0.04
